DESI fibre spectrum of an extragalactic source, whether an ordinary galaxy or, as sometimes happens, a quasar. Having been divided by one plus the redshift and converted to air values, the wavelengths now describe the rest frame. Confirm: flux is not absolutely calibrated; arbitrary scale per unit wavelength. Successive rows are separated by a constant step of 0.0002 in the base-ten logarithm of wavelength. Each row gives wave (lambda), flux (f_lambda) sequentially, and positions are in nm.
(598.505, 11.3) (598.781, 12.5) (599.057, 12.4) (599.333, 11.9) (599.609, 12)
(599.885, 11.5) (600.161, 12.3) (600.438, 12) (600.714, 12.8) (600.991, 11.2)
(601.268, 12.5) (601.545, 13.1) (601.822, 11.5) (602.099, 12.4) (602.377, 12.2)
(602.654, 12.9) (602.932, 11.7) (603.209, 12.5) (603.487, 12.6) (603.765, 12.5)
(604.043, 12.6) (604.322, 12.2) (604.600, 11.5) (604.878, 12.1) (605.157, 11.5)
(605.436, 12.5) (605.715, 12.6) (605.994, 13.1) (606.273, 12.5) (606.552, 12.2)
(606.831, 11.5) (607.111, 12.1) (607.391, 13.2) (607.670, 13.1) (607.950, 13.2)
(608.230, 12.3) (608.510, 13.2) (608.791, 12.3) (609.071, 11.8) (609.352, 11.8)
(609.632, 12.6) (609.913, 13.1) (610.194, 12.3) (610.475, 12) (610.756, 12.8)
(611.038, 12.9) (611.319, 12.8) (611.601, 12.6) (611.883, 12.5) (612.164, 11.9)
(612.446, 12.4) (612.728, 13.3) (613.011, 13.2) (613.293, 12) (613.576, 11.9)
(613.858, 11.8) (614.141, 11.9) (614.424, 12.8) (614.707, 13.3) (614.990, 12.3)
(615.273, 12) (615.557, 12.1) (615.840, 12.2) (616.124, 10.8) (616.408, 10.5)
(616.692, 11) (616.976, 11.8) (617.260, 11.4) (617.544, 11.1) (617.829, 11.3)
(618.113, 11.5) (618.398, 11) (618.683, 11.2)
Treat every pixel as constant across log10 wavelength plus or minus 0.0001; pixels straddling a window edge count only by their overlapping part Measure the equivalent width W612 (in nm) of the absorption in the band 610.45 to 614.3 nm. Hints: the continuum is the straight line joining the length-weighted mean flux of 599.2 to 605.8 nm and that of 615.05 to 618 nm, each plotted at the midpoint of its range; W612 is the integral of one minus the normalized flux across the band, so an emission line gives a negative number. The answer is -0.26 nm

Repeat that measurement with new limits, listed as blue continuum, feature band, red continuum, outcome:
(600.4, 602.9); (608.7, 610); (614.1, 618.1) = -0.033 nm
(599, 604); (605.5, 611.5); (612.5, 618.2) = -0.234 nm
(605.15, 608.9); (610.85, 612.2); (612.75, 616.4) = -0.030 nm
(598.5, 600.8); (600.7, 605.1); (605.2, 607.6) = 0.011 nm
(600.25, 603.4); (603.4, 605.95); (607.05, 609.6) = 0.029 nm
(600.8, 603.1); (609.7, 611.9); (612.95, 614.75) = -0.059 nm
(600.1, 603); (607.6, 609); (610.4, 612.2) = -0.033 nm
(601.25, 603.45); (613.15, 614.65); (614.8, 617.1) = -0.054 nm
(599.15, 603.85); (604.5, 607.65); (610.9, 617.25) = -0.026 nm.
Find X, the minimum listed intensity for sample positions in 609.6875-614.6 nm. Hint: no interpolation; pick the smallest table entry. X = 11.8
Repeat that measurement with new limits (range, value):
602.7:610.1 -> 11.5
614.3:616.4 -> 10.8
